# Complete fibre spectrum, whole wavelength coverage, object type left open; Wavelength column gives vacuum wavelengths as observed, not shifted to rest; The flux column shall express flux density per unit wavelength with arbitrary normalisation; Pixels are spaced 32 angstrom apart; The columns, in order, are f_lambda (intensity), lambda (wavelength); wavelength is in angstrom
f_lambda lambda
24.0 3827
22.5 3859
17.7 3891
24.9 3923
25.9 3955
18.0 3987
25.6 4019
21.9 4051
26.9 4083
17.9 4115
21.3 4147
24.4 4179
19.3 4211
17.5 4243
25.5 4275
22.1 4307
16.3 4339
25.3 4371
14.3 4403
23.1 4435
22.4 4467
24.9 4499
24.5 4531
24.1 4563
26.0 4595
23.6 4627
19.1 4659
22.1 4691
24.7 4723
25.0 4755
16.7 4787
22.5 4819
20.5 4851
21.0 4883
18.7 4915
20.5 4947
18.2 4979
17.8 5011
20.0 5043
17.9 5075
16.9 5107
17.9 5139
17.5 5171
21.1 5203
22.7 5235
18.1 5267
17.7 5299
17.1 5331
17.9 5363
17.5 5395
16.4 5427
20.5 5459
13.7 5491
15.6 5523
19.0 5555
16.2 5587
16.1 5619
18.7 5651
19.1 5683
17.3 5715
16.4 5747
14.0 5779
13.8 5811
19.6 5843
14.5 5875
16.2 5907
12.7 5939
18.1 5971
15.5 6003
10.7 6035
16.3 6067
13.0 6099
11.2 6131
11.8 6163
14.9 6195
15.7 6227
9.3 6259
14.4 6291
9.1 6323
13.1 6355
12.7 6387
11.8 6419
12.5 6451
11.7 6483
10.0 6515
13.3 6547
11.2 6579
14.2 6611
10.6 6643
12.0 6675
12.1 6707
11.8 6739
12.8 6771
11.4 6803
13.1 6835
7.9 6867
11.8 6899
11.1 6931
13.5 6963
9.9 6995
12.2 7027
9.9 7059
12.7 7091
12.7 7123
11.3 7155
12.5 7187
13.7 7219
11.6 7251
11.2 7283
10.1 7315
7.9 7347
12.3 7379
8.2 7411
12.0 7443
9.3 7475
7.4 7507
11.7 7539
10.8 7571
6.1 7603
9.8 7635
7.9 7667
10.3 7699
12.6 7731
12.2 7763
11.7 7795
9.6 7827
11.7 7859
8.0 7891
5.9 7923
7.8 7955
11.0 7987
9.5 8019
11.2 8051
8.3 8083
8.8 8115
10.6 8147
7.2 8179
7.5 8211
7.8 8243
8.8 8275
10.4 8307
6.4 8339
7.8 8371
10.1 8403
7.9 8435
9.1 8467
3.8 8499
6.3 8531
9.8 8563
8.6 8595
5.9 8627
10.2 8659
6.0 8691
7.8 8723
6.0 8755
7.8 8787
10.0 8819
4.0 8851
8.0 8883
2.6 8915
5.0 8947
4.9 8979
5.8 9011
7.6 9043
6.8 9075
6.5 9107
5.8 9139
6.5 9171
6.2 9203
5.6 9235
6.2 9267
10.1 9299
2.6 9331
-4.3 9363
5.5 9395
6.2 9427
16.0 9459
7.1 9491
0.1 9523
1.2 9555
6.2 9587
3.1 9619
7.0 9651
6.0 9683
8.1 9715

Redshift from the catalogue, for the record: 0.477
